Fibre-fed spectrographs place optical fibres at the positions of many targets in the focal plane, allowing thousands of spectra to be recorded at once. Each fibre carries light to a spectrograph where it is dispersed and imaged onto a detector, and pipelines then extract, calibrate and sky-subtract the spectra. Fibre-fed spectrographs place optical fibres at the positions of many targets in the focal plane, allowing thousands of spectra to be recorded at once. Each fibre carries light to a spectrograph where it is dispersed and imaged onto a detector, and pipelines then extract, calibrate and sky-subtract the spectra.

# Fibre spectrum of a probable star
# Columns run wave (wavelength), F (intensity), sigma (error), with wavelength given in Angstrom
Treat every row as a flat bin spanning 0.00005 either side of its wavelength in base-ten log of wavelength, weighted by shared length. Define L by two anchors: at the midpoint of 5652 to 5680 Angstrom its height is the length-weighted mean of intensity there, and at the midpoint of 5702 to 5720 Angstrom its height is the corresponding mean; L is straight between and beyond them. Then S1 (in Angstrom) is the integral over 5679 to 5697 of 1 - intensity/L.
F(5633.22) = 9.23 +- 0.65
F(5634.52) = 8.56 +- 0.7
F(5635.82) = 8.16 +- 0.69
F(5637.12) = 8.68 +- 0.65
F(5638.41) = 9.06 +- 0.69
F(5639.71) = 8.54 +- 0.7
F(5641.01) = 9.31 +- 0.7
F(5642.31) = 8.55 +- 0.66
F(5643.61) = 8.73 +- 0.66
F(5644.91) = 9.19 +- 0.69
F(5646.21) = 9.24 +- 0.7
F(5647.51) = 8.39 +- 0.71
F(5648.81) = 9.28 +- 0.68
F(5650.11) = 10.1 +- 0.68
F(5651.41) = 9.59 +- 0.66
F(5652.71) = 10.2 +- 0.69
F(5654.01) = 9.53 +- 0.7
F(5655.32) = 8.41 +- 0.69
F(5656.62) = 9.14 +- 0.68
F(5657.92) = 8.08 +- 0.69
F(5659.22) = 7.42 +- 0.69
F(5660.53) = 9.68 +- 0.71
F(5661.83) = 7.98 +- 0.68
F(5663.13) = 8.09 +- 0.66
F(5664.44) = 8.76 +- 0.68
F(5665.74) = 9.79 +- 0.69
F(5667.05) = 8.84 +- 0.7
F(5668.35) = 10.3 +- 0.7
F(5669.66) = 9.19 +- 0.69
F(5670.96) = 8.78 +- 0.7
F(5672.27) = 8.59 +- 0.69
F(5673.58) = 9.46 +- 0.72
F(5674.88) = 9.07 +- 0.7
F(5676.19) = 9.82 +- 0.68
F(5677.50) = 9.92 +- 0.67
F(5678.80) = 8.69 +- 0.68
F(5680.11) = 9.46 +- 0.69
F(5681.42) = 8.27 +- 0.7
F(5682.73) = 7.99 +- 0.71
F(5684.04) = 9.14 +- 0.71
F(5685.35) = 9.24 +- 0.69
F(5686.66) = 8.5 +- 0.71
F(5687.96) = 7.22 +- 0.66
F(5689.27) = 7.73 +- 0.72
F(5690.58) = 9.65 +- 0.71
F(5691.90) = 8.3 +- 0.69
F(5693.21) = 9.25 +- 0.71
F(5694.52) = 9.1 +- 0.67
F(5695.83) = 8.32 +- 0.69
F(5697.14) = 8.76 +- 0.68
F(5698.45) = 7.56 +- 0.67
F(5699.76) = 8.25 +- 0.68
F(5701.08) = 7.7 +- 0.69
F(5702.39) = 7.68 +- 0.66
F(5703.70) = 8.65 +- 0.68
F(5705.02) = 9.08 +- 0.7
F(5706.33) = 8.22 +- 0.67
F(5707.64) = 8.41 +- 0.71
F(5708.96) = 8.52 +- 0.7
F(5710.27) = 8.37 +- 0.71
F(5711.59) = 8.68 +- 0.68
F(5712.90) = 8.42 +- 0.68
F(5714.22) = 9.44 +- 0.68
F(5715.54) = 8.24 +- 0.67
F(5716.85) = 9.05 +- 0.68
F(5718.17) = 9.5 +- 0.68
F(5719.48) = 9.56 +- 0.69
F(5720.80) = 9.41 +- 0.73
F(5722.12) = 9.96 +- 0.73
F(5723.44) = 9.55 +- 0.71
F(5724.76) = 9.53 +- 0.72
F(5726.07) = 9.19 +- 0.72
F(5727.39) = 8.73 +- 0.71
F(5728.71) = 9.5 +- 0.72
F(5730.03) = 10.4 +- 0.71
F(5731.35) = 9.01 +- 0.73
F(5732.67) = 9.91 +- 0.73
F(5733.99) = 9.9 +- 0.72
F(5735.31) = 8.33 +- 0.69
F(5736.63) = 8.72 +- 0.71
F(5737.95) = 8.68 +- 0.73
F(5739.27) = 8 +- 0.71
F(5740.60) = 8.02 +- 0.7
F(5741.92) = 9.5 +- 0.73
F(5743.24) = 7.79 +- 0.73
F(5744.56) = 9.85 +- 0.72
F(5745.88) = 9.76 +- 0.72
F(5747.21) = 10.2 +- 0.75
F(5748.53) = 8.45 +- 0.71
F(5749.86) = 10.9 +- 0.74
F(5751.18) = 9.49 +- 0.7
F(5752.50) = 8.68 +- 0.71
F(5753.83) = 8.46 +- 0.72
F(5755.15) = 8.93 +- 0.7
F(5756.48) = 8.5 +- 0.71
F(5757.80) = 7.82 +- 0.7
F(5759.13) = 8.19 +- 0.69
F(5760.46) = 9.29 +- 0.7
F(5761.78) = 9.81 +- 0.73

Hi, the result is 0.5 Angstrom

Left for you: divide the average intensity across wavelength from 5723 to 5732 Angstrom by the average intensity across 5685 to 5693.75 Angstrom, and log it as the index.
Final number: 1.10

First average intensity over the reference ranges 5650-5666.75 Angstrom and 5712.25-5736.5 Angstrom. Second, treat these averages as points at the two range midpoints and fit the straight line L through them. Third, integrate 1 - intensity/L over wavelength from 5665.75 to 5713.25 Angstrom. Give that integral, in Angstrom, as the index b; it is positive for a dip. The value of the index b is 2.05 Angstrom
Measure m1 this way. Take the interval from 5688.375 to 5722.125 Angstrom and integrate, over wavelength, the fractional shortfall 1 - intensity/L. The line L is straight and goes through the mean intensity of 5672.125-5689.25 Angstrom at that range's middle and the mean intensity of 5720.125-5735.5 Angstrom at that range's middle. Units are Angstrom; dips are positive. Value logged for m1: 1.9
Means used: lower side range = 8.84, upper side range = 9.48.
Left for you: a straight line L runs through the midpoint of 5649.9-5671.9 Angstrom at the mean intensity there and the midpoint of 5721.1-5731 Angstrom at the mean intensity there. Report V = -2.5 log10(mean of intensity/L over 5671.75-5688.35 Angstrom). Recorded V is 0.03 mag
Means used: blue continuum 9.02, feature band 8.91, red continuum 9.53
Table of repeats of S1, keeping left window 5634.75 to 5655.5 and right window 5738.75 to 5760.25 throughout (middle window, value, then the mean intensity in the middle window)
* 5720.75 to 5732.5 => -0.7 Angstrom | 9.5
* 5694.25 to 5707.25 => 1.0 Angstrom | 8.32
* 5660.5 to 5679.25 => -0.2 Angstrom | 9.12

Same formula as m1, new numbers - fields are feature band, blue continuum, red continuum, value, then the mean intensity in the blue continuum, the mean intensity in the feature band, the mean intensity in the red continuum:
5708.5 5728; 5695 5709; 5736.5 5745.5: -1.45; 8.29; 9.08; 8.69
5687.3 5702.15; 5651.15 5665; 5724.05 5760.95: 0.96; 8.78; 8.33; 9.06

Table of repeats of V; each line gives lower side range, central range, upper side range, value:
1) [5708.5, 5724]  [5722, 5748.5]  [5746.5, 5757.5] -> -0.010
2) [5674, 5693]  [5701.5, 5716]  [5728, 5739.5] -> 0.062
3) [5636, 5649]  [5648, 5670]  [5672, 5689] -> -0.026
